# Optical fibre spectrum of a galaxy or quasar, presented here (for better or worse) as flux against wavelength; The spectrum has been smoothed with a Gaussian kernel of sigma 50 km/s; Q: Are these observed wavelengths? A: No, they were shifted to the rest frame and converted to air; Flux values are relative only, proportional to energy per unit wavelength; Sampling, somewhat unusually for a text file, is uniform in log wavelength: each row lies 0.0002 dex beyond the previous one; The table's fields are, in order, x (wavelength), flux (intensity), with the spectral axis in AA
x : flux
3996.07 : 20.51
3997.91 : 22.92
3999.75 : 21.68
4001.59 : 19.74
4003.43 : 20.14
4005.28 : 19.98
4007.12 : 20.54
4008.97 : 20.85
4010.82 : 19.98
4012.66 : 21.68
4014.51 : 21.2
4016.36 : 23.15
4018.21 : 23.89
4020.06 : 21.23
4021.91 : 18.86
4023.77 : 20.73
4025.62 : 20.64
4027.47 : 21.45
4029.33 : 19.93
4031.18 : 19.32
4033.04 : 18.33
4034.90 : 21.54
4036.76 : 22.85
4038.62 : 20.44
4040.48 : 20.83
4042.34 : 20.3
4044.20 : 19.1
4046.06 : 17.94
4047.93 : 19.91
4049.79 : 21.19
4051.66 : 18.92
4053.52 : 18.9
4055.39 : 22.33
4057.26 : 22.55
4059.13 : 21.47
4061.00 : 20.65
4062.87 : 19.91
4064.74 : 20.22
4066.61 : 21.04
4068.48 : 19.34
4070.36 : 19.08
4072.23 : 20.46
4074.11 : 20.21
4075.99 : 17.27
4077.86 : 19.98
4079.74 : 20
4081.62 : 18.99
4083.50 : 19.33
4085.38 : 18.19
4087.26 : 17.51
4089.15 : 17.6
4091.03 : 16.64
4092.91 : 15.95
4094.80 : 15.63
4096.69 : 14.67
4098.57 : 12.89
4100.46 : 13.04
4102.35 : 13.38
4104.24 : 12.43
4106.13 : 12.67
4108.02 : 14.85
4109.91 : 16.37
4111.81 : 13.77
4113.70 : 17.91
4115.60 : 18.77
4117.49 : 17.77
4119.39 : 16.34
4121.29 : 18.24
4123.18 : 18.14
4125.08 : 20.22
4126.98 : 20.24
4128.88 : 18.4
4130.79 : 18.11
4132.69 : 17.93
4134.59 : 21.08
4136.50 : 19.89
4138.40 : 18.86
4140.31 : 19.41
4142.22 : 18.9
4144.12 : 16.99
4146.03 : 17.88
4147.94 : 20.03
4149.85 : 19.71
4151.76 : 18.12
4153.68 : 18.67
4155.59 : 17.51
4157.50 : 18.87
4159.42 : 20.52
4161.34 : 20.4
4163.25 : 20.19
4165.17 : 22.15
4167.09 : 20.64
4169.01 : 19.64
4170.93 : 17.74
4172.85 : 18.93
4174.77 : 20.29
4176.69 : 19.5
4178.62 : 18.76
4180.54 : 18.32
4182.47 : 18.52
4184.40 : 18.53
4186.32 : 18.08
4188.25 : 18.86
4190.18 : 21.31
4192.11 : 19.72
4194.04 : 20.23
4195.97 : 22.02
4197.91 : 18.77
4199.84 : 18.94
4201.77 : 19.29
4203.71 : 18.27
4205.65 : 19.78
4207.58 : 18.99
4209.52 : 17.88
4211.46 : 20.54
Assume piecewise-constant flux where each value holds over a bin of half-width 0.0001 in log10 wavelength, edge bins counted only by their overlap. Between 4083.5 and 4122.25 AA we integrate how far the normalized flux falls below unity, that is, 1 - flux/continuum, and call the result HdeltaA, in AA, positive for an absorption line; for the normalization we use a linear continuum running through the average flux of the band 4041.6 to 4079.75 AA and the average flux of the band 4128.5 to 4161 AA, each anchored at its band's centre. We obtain 7.3 AA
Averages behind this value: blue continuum 20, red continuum 18.9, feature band 15.8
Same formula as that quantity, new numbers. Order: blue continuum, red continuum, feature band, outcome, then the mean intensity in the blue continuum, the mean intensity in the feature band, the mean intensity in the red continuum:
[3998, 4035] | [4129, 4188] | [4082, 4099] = 2.8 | 20.8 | 16.7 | 19.1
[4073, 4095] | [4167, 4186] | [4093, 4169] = 3.6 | 18.2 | 17.7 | 19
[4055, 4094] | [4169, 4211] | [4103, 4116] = 2.9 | 19.4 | 15.1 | 19.2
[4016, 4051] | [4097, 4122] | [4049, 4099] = -3.4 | 20.6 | 19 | 15.2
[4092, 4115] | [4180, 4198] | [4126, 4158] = -4.1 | 14.5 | 18.9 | 19.5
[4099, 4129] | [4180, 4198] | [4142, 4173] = -1.9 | 16.3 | 19.2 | 19.5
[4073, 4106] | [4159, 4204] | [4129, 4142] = -0.8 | 16.6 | 19.1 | 19.6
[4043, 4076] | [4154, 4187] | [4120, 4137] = 0.5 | 20.1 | 19.1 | 19.3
